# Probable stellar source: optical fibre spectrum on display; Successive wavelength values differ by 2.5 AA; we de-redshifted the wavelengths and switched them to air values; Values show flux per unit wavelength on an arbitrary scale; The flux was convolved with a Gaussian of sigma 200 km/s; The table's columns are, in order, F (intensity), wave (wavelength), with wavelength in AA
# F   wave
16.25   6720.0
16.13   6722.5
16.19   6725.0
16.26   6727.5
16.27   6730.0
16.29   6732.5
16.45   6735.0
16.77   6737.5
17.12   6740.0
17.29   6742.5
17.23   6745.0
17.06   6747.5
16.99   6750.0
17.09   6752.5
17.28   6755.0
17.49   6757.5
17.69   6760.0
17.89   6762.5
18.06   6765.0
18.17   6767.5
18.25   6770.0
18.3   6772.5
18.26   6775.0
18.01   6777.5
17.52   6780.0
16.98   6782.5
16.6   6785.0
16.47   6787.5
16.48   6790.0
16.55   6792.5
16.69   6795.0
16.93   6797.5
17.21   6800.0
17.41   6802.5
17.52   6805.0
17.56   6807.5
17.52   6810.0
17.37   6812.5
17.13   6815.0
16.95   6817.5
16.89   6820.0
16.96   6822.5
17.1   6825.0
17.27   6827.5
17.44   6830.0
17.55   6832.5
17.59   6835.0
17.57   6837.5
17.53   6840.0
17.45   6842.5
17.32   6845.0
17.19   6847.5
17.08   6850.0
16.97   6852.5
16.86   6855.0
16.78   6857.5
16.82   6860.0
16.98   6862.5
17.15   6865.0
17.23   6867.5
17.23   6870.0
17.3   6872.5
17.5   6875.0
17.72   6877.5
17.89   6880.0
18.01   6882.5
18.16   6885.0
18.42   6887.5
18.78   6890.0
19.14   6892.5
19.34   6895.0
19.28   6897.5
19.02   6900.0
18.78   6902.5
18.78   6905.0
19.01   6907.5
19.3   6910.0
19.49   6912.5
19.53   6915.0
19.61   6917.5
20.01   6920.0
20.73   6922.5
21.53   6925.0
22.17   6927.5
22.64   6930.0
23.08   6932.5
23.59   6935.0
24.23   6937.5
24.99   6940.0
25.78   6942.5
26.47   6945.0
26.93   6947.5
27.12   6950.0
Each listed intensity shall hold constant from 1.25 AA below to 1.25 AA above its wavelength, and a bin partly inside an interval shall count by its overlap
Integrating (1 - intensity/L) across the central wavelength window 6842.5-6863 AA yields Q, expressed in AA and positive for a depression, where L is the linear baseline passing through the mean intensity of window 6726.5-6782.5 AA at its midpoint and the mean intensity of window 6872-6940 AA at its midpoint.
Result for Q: 2.1 AA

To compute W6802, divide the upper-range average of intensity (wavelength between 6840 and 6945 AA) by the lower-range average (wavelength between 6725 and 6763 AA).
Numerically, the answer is 1.1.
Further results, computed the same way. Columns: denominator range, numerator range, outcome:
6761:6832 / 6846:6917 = 1.04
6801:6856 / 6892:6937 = 1.18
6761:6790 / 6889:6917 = 1.09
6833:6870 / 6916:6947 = 1.34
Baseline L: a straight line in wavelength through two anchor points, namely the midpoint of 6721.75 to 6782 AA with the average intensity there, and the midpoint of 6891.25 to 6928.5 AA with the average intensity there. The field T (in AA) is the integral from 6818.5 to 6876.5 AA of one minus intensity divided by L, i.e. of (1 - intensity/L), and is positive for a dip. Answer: 4.7 AA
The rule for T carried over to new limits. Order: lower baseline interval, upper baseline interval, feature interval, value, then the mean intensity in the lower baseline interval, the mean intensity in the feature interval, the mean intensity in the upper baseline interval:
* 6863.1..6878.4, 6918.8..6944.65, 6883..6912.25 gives 1.3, 17.3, 18.9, 23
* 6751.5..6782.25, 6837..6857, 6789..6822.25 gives 0.8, 17.8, 17.1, 17.2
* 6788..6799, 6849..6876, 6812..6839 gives -0.6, 16.7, 17.3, 17.1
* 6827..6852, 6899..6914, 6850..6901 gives 1.4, 17.4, 17.8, 19.1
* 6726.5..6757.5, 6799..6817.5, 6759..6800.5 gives -0.7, 16.9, 17.4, 17.4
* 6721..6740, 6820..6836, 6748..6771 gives -1.3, 16.4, 17.6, 17.3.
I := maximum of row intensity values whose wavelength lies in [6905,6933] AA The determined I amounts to 23.08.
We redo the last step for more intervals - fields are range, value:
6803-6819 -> 17.56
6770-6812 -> 18.3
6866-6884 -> 18.01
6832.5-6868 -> 17.59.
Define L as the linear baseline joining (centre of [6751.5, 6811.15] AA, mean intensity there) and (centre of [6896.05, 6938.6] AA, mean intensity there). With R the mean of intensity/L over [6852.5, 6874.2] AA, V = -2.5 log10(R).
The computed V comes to 0.14 mag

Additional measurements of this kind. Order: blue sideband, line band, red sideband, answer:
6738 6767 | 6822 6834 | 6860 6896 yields 0.02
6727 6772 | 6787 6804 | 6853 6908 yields 0.04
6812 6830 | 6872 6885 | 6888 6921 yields 0.05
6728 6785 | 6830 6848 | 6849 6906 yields 0.02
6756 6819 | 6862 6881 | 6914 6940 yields 0.16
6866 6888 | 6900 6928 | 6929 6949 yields 0.11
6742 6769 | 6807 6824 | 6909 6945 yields 0.11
